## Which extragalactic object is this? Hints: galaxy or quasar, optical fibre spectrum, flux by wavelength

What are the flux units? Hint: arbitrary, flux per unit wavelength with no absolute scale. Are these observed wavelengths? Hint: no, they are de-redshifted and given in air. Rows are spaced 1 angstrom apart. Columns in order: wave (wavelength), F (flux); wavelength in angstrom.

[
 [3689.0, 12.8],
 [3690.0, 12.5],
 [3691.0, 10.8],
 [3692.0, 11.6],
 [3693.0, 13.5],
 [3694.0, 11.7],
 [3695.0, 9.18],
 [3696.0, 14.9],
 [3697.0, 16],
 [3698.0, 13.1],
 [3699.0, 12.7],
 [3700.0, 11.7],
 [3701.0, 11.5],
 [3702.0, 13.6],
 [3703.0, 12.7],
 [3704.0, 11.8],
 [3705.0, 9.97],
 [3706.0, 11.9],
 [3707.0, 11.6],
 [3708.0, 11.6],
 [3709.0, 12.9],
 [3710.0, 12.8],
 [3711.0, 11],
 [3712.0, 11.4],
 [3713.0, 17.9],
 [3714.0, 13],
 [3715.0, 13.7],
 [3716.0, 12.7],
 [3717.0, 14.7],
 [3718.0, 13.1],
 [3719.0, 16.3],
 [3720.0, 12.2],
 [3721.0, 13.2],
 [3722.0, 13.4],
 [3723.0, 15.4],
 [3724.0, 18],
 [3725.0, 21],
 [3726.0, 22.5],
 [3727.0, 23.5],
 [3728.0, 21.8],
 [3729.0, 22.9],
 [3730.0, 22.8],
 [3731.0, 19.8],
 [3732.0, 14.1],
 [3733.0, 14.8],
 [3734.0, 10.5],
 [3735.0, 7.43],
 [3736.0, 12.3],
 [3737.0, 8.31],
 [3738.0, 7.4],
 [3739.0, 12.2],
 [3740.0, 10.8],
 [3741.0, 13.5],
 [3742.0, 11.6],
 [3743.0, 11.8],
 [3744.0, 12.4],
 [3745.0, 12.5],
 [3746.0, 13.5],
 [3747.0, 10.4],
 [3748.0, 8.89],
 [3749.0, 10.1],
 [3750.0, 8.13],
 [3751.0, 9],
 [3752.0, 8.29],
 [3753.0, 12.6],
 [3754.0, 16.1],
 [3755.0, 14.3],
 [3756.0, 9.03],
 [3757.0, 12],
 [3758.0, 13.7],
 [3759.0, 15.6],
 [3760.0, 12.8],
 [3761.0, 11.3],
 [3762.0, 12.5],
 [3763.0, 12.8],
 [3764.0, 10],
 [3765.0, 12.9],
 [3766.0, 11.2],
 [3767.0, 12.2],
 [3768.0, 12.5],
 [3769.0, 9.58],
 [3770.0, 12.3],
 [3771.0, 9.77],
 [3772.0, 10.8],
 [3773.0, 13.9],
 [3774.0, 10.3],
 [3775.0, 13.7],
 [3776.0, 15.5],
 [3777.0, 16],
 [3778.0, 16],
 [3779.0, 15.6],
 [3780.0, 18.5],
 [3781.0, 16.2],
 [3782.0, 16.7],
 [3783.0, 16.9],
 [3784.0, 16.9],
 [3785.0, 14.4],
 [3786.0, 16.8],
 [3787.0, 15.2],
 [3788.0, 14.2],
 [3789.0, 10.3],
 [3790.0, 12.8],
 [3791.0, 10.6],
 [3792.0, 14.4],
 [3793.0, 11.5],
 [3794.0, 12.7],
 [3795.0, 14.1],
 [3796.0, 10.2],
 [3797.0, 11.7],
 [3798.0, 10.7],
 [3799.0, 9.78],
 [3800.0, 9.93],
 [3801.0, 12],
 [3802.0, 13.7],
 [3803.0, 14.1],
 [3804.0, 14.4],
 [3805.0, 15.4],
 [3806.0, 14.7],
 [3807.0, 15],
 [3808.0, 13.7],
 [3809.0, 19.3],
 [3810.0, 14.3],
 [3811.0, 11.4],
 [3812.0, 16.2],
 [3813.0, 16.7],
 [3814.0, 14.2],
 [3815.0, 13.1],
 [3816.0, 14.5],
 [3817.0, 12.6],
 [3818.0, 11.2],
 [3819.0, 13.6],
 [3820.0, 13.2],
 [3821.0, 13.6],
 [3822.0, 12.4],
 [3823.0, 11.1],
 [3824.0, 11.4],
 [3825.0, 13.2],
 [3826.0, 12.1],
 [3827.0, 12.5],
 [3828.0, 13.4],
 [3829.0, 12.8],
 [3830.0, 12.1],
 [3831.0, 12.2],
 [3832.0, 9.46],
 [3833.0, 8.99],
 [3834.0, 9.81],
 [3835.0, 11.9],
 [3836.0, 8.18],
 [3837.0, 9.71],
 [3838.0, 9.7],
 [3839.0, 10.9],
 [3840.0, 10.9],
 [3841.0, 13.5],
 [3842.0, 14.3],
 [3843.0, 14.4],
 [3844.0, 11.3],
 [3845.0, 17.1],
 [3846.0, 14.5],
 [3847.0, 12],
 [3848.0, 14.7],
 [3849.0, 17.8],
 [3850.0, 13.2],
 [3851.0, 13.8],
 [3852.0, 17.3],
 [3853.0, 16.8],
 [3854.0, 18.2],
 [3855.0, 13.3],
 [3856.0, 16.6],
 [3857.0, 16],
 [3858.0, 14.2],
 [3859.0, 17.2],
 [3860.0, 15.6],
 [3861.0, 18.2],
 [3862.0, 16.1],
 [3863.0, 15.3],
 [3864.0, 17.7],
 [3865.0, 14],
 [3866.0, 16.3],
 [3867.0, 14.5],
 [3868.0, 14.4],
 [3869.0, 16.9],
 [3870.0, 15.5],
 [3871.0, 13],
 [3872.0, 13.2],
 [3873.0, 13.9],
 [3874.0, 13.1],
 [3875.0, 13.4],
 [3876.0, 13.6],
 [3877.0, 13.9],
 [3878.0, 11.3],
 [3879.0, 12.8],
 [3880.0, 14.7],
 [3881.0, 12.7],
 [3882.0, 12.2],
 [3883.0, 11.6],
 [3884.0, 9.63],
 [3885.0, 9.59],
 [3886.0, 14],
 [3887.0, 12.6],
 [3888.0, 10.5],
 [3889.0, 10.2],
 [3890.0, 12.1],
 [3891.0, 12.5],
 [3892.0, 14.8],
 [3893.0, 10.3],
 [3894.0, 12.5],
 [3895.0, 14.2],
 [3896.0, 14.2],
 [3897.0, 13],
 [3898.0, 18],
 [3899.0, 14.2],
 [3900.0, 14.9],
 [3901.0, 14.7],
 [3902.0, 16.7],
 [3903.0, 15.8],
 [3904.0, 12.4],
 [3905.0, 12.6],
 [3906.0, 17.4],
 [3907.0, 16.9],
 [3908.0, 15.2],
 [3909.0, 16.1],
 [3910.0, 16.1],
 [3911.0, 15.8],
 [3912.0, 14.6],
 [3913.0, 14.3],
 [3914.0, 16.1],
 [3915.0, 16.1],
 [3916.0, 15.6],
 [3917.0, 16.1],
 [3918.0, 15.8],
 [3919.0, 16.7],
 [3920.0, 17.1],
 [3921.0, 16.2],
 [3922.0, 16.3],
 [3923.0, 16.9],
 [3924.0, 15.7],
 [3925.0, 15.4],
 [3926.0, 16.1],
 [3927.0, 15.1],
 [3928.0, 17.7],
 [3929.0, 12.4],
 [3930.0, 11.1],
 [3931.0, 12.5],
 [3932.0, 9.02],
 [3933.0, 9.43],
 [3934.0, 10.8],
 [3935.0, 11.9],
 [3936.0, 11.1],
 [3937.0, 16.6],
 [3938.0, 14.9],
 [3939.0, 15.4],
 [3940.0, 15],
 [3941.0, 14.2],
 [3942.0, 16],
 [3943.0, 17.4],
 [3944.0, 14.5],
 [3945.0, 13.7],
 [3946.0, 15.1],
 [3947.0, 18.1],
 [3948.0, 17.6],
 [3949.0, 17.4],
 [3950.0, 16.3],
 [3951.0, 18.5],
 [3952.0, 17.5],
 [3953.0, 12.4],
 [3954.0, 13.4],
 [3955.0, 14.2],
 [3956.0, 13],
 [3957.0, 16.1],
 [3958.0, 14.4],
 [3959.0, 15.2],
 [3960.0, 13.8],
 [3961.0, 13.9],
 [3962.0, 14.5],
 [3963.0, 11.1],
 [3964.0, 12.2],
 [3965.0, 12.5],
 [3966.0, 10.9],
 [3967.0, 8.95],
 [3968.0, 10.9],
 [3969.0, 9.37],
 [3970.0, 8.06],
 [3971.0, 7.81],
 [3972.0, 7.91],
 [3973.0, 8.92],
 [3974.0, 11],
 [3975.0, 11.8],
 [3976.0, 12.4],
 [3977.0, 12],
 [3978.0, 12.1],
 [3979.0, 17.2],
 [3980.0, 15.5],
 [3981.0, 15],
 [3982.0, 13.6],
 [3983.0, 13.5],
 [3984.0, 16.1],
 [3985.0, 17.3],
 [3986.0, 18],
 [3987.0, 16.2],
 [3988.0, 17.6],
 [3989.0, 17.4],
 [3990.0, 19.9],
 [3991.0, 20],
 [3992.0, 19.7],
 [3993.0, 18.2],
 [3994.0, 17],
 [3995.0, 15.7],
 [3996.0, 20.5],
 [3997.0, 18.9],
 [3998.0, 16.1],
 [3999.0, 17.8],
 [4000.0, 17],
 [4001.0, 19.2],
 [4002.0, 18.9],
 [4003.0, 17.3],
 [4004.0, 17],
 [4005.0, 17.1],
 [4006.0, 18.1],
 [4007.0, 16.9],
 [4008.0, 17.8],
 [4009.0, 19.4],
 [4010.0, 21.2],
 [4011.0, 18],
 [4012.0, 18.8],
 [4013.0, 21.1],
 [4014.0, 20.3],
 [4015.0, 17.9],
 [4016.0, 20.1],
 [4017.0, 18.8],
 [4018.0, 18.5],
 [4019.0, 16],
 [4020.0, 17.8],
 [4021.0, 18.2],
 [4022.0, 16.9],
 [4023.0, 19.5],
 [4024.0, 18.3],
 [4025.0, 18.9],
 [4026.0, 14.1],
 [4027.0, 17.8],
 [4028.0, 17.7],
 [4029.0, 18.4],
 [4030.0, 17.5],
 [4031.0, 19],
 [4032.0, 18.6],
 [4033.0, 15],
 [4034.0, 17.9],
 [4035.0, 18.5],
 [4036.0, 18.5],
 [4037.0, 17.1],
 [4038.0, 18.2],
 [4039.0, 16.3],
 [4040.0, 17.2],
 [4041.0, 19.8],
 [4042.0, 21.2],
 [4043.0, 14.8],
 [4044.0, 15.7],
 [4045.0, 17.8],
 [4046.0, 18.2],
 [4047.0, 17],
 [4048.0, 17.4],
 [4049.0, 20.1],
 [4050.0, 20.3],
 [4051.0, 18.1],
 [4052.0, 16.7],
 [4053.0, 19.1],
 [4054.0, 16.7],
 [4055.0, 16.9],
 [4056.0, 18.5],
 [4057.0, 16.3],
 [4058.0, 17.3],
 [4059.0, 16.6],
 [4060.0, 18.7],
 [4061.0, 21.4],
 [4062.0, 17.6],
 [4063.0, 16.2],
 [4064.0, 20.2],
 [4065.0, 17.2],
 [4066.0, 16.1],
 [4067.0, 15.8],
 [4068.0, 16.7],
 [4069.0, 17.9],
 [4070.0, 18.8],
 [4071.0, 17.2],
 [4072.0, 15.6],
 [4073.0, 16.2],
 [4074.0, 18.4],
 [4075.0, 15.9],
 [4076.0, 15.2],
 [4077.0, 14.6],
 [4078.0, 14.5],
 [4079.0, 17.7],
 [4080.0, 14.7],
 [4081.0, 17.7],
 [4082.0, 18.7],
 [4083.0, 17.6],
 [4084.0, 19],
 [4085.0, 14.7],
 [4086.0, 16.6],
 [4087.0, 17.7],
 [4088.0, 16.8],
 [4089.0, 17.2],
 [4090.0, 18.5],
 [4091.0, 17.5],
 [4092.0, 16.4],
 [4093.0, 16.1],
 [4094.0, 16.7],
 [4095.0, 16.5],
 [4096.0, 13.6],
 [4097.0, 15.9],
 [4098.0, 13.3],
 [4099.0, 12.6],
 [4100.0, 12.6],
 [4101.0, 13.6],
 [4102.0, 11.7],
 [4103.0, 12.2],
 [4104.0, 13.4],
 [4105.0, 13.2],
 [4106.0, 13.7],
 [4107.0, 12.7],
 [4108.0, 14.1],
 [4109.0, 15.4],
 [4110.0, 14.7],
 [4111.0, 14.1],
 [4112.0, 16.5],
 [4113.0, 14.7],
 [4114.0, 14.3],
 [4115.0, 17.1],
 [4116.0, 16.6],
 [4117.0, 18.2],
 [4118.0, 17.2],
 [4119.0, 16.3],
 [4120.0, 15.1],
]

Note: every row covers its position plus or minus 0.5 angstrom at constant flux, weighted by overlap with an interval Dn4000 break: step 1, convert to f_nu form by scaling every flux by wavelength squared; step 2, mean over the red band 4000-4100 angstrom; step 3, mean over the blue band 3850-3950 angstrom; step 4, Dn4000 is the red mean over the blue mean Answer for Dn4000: 1.3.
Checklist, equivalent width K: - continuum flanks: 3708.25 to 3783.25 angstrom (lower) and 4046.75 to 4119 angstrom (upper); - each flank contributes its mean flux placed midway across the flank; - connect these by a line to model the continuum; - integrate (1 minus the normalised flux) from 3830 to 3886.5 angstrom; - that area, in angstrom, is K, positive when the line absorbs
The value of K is 3.3 angstrom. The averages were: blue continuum 13.5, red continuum 16.3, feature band 13.6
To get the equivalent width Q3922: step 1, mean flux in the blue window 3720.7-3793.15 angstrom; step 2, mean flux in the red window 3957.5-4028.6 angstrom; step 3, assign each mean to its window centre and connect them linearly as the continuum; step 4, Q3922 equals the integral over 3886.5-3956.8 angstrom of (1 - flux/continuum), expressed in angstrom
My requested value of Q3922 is 2.6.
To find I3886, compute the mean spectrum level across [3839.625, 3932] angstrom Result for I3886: 14.5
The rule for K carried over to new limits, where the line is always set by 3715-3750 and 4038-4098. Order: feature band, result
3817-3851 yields 6.2 angstrom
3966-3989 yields 5.0 angstrom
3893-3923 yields 0.9 angstrom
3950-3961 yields 0.9 angstrom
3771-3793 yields 0.4 angstrom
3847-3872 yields -0.4 angstrom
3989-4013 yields -2.5 angstrom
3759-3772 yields 2.4 angstrom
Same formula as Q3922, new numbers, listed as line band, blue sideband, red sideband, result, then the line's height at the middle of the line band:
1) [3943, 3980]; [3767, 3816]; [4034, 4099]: 5.98 angstrom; 15.9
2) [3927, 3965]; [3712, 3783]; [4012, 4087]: 4.64 angstrom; 16.2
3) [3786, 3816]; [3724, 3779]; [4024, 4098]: 1.07 angstrom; 13.9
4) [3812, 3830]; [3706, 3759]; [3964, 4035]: 1.70 angstrom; 14.5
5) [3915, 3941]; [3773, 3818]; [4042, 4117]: 1.09 angstrom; 15.1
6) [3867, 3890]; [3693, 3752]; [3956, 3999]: 1.77 angstrom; 13.9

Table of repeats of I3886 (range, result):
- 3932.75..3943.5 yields 14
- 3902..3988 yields 14.2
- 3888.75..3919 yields 14.7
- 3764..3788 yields 14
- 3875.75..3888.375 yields 12.2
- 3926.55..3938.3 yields 12.7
